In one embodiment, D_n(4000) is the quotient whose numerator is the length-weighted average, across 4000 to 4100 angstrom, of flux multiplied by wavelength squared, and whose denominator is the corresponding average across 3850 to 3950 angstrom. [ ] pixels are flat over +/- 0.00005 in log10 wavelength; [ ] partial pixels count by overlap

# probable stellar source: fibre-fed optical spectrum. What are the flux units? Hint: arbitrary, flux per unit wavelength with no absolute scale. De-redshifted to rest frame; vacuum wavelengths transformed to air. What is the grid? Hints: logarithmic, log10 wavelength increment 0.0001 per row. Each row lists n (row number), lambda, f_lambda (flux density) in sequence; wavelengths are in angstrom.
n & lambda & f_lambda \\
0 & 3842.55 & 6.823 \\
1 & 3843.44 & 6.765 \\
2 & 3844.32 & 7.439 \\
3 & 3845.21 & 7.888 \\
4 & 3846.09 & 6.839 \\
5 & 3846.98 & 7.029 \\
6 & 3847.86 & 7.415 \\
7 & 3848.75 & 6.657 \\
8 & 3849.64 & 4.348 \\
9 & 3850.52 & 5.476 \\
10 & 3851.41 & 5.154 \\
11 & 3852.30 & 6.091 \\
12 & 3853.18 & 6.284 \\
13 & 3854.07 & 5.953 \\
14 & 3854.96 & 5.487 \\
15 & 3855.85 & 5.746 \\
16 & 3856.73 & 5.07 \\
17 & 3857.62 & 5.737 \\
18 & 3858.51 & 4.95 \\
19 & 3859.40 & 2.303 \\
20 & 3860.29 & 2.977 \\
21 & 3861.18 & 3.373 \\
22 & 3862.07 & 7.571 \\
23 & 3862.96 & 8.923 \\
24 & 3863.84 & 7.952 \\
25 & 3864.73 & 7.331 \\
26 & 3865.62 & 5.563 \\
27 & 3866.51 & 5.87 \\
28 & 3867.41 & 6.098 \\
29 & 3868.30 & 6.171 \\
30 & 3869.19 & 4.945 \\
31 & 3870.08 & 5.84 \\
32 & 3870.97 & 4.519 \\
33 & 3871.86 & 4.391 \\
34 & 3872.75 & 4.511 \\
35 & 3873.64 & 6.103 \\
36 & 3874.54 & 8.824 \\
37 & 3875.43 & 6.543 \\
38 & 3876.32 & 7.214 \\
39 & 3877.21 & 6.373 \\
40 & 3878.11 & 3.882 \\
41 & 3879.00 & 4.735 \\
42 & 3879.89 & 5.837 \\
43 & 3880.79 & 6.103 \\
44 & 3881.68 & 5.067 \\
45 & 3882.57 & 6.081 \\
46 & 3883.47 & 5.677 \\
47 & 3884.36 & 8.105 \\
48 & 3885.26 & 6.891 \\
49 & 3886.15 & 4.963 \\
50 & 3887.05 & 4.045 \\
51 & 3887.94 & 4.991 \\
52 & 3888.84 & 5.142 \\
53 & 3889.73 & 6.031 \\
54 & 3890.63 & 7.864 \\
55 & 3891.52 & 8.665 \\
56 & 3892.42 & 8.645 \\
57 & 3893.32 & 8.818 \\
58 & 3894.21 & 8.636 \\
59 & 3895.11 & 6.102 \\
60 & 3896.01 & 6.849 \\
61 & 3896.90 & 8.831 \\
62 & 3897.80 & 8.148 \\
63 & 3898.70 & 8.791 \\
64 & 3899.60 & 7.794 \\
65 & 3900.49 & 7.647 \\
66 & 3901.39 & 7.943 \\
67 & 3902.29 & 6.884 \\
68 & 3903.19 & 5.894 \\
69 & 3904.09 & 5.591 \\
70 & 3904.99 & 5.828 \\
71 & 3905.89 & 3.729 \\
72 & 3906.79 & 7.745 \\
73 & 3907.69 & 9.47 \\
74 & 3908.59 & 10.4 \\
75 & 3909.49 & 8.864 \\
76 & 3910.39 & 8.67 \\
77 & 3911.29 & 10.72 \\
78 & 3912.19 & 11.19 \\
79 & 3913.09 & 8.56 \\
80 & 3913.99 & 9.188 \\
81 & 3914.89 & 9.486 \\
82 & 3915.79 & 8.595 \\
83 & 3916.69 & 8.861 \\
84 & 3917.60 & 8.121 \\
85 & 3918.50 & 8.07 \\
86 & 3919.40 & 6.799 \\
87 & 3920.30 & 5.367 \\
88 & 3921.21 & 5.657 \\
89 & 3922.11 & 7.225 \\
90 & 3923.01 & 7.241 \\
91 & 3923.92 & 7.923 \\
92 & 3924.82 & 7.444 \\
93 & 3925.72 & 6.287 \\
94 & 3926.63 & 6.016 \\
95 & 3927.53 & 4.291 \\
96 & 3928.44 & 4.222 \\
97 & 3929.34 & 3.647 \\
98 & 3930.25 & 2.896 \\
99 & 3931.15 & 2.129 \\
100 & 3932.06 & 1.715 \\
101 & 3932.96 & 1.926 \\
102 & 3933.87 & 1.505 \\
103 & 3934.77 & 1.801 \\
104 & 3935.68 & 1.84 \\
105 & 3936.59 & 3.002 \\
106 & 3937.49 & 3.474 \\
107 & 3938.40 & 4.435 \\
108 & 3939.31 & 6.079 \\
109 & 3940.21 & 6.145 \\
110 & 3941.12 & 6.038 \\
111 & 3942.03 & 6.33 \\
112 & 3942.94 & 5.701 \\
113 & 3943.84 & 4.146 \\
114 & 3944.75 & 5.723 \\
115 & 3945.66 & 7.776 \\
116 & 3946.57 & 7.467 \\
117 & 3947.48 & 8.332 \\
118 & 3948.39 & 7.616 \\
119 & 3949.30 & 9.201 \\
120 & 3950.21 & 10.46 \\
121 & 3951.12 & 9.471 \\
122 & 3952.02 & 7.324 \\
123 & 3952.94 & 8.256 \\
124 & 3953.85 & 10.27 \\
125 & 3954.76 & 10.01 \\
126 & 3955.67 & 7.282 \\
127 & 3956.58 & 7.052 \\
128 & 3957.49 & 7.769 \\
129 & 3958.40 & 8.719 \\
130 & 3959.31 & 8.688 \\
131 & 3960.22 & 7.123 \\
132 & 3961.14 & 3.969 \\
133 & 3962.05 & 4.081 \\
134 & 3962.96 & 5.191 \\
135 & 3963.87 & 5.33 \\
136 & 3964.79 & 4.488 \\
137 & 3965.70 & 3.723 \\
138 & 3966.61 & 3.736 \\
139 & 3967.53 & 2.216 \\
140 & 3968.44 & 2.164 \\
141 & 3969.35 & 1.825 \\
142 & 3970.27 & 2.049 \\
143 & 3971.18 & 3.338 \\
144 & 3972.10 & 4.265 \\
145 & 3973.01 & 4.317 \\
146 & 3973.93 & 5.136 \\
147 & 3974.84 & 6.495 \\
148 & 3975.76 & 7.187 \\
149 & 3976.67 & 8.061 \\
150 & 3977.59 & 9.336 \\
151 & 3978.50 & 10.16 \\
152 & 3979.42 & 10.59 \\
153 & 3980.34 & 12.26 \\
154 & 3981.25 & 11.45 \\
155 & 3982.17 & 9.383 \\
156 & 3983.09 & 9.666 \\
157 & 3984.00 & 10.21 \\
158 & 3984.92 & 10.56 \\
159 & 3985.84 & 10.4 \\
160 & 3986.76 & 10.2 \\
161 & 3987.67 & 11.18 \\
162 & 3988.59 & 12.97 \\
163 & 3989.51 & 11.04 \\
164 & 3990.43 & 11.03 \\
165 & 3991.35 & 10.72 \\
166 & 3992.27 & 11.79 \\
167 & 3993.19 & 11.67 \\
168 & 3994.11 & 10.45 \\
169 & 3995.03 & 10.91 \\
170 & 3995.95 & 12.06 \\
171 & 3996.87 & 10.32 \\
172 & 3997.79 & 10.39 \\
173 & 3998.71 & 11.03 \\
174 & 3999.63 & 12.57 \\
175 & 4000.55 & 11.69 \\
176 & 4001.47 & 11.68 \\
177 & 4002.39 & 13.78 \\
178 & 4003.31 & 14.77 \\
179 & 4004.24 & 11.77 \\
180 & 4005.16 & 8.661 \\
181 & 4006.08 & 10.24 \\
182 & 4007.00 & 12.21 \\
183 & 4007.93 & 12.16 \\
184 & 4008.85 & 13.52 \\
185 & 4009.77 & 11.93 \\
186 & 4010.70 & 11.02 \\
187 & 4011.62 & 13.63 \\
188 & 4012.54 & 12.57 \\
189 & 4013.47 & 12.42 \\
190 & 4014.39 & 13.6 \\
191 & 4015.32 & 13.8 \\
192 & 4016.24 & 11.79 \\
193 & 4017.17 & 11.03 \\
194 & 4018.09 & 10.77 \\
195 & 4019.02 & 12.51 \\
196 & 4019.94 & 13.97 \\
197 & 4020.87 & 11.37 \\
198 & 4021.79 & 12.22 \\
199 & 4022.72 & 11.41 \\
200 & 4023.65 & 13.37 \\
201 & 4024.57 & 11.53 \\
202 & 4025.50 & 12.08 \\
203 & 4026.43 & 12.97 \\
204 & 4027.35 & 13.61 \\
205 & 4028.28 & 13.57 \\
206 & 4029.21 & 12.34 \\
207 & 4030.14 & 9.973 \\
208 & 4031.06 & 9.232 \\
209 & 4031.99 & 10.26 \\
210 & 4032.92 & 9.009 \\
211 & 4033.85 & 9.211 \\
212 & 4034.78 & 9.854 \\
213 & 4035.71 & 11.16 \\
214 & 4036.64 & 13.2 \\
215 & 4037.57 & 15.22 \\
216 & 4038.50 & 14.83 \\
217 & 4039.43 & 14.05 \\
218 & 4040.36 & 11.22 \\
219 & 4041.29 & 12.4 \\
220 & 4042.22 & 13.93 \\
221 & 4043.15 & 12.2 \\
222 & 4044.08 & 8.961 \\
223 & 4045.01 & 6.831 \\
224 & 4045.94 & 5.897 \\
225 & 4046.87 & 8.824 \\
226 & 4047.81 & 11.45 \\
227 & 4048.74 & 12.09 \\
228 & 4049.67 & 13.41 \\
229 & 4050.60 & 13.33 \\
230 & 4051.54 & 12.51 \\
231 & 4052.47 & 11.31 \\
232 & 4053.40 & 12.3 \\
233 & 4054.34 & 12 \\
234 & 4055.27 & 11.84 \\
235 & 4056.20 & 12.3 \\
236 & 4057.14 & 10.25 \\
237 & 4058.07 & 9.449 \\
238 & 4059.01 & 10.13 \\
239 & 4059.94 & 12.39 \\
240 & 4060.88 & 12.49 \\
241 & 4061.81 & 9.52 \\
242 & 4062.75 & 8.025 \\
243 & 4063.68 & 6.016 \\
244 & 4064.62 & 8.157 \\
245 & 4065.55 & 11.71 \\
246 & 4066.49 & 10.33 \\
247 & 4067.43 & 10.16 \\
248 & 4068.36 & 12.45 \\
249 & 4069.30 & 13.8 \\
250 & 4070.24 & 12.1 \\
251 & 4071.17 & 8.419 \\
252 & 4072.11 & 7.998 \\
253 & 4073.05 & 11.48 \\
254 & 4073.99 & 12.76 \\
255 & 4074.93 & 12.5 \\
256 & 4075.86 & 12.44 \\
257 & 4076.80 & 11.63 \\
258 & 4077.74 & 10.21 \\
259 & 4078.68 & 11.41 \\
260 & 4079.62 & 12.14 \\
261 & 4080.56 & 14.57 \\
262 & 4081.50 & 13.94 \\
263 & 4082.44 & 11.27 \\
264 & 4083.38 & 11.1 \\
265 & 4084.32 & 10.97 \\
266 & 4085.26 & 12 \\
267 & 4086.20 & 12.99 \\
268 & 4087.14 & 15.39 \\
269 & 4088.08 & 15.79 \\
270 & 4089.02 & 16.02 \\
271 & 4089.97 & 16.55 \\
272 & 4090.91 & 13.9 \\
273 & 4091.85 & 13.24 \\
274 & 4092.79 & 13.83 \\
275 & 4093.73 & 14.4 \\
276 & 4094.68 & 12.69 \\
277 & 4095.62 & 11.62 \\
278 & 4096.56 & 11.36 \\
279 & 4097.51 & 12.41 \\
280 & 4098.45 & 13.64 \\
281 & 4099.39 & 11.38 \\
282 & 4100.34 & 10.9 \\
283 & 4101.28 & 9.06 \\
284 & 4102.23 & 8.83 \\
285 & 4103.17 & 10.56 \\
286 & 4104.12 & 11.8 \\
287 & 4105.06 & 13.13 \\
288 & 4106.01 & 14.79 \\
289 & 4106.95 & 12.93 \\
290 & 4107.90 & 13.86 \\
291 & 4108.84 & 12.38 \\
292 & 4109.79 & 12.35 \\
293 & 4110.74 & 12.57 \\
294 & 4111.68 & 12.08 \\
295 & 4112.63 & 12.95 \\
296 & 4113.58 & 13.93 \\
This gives 2.0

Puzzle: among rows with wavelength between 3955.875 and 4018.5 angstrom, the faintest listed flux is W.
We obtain 1.825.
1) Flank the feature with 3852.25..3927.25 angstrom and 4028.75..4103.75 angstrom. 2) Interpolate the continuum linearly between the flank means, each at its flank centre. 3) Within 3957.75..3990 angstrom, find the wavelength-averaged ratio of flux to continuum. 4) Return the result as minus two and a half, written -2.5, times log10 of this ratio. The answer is 0.26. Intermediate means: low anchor 6.75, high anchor 11.6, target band 7.2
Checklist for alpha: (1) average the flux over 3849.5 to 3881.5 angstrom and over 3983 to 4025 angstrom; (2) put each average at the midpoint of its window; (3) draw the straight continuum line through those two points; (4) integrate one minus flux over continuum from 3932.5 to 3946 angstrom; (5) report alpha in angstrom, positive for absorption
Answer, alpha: 6.9 angstrom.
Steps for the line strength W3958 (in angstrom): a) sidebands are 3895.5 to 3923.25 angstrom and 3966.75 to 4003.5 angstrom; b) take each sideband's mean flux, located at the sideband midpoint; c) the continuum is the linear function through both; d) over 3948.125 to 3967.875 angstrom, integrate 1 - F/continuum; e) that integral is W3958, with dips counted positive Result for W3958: 4.0 angstrom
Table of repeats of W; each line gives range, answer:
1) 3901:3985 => 1.505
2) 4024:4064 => 5.897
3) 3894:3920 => 3.729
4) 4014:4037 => 9.009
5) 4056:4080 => 6.016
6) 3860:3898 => 2.977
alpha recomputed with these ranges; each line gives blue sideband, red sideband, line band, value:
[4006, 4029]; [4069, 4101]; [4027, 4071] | 4.6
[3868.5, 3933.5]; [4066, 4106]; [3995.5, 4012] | -3.5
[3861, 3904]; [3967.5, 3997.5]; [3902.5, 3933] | 1.9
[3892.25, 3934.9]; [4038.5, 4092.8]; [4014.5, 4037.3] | -2.9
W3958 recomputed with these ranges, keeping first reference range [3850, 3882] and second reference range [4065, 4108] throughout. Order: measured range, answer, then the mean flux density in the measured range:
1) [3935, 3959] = 3.76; 6.89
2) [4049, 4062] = -0.40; 11.7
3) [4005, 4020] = -3.04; 12.1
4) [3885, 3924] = -4.07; 7.57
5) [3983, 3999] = -2.57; 11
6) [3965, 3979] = 6.24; 4.94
